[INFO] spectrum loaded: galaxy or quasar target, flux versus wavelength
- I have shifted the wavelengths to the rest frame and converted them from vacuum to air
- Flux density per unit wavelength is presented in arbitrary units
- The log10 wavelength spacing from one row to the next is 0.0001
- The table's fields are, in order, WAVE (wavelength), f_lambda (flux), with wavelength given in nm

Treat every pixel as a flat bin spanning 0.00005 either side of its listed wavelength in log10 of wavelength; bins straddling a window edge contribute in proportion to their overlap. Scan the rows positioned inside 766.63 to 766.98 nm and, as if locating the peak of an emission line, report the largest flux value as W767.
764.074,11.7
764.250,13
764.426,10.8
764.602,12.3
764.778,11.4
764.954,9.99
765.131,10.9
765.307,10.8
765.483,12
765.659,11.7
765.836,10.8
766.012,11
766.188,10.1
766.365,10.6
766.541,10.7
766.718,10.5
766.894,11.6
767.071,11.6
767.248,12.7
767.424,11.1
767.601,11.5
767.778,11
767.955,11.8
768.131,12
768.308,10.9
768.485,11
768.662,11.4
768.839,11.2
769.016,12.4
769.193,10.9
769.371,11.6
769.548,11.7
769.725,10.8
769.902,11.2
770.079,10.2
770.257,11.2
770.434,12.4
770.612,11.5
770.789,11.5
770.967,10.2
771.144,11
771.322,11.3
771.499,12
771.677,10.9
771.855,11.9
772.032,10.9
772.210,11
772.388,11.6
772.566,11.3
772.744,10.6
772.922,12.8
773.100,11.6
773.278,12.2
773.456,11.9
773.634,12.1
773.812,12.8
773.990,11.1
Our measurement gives 11.6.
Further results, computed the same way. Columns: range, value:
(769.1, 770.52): 12.4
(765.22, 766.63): 12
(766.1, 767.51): 12.7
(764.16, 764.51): 13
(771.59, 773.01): 12.8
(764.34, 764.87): 12.3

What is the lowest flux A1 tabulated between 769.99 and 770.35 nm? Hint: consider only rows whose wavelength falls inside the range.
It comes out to 10.2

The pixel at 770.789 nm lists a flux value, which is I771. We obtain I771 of 11.5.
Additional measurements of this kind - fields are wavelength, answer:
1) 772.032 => 10.9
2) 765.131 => 10.9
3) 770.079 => 10.2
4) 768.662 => 11.4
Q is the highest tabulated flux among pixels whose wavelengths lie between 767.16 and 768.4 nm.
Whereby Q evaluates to 12.7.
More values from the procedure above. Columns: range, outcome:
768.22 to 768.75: 11.4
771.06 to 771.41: 11.3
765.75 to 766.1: 11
